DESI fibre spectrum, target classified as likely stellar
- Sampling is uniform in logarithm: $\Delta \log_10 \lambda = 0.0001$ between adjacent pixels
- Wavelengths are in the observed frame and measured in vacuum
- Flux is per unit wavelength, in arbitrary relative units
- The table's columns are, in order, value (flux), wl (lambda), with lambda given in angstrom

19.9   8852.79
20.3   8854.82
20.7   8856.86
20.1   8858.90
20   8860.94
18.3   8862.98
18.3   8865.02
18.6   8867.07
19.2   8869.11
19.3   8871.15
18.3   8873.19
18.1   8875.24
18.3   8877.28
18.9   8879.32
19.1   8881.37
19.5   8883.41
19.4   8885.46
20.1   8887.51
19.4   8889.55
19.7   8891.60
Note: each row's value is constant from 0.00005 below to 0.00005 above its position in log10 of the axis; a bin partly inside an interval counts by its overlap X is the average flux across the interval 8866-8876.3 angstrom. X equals 18.7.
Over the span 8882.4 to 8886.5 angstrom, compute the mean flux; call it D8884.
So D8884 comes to 19.4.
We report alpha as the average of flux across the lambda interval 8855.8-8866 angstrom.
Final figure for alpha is 19.5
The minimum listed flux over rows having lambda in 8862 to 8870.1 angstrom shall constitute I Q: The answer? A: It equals 18.3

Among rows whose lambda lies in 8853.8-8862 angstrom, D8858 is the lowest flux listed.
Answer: 20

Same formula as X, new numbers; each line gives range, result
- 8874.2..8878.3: 18.2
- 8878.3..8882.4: 19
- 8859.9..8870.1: 18.9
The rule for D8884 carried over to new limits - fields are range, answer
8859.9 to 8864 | 19.2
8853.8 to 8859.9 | 20.4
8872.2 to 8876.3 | 18.2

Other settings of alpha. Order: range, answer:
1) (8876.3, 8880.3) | 18.6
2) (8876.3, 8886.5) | 19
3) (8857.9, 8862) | 20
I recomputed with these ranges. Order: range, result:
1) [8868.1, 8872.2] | 19.2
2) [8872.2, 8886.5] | 18.1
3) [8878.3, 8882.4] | 18.9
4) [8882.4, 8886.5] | 19.4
